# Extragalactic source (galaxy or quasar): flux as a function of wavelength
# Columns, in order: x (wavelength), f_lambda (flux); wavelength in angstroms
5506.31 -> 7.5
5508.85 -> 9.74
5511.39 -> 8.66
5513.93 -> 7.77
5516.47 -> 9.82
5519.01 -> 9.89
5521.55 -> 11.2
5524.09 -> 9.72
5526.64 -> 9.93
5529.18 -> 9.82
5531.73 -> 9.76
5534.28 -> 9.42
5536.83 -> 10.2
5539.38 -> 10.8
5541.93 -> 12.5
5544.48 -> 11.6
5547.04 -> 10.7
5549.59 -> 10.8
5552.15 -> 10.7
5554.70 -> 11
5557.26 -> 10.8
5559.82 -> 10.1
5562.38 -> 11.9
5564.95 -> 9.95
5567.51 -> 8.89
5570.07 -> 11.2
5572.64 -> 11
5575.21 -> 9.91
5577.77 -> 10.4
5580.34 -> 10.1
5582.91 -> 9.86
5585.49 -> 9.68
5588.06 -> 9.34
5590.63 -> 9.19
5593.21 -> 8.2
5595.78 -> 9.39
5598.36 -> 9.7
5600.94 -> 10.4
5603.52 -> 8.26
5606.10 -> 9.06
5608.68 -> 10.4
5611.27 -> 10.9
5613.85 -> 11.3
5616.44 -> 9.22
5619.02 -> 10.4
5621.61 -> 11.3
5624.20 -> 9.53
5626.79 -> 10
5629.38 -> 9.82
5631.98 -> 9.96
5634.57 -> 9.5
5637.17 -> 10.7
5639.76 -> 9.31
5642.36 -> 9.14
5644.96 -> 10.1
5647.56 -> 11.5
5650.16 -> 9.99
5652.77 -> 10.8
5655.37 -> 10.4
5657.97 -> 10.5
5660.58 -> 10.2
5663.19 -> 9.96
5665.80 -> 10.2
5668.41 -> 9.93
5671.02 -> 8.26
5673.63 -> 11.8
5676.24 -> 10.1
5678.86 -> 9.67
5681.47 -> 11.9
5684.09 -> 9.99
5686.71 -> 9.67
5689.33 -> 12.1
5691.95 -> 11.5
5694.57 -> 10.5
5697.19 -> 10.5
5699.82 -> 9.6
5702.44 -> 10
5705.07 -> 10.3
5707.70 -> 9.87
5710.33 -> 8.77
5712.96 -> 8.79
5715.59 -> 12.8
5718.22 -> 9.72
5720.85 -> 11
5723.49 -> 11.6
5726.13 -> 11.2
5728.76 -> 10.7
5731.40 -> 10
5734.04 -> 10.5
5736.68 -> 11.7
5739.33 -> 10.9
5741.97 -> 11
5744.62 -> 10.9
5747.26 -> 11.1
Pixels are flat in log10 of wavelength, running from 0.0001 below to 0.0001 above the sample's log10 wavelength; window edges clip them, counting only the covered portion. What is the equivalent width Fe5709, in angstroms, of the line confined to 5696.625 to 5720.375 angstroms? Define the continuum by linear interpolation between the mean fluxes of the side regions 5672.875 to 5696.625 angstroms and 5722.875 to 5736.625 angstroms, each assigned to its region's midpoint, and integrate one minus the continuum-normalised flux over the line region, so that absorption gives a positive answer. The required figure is 1.7 angstroms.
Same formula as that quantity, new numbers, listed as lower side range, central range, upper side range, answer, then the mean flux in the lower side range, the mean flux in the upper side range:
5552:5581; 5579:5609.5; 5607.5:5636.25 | 2.7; 10.5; 10.2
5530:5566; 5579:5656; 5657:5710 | 4.3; 10.7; 10.3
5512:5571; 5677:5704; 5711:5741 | 0.4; 10.3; 10.8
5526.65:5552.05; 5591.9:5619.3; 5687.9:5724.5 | 2.1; 10.6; 10.5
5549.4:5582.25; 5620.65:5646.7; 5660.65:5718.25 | 1.1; 10.5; 10.3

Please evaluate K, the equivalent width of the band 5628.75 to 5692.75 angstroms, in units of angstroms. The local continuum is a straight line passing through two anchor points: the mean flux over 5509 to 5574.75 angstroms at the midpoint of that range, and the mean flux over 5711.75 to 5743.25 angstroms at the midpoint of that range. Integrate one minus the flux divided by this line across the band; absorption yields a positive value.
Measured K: 2.2 angstroms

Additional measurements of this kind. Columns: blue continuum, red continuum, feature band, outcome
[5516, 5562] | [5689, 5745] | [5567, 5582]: 0.33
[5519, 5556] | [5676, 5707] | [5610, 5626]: 0.14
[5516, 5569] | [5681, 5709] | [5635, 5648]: 0.58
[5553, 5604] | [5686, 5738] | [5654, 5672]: 0.68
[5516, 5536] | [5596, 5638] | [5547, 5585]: -1.85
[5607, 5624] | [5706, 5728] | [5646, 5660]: -0.17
